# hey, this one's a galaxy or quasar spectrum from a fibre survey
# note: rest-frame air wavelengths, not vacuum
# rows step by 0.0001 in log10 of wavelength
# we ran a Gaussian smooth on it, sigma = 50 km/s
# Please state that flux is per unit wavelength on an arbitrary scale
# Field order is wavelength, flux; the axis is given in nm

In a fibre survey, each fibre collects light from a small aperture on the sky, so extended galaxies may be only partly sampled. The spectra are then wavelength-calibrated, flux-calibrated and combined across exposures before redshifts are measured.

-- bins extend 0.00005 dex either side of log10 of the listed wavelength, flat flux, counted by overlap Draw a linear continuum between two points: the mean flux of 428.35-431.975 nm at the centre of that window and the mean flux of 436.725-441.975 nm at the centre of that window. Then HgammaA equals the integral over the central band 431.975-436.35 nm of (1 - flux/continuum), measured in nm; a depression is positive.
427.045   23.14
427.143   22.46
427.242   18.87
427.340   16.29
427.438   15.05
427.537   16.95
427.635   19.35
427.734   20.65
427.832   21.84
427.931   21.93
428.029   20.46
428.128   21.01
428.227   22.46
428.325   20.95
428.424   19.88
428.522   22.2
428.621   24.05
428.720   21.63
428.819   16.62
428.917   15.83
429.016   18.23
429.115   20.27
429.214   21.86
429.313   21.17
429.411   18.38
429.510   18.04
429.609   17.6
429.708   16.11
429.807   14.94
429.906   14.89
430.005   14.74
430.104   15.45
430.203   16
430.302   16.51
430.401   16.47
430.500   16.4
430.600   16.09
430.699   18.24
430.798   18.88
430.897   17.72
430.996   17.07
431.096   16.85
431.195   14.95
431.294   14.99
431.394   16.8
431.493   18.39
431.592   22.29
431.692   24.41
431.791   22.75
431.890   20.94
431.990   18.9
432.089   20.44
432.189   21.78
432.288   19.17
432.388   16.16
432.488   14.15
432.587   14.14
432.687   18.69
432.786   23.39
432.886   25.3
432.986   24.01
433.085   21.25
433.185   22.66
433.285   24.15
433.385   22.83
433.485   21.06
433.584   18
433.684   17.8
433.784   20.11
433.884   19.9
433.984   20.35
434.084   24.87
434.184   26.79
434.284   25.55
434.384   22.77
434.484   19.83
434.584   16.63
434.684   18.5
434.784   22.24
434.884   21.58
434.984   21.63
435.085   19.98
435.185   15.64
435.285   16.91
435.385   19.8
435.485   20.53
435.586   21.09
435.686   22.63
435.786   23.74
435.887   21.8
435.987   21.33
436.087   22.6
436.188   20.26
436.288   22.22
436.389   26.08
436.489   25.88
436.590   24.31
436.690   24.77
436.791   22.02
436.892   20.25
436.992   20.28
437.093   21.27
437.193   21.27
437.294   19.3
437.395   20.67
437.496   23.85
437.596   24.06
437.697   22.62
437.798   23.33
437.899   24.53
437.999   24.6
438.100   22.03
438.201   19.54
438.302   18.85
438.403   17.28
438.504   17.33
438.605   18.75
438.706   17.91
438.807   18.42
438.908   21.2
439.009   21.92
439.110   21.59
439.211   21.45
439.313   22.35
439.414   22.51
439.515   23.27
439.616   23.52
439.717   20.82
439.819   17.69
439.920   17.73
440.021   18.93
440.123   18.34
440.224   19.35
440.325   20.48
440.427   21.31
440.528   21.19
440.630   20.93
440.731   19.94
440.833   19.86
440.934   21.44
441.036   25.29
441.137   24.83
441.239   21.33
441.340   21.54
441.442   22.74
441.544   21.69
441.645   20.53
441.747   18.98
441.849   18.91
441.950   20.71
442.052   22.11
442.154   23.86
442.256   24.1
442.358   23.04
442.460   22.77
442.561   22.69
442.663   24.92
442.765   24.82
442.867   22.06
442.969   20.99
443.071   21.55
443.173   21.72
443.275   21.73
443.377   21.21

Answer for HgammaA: -0.30 nm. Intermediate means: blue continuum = 18.3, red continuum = 21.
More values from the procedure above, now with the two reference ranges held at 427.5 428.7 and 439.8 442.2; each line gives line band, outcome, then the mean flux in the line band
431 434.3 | 0.10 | 20.3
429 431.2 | 0.39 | 17.3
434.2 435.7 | 0.04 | 20.4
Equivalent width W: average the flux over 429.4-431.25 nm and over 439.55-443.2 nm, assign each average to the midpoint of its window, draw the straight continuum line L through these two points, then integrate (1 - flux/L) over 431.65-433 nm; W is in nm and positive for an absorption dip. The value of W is -0.21 nm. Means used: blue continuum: 16.6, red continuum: 21.5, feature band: 20.2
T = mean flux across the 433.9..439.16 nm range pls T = 21.4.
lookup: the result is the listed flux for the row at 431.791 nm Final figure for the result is 22.75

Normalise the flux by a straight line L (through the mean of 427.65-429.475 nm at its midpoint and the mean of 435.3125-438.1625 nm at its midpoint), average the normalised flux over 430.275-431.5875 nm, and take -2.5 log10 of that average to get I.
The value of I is 0.226 mag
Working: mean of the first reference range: 20.5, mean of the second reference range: 22.3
